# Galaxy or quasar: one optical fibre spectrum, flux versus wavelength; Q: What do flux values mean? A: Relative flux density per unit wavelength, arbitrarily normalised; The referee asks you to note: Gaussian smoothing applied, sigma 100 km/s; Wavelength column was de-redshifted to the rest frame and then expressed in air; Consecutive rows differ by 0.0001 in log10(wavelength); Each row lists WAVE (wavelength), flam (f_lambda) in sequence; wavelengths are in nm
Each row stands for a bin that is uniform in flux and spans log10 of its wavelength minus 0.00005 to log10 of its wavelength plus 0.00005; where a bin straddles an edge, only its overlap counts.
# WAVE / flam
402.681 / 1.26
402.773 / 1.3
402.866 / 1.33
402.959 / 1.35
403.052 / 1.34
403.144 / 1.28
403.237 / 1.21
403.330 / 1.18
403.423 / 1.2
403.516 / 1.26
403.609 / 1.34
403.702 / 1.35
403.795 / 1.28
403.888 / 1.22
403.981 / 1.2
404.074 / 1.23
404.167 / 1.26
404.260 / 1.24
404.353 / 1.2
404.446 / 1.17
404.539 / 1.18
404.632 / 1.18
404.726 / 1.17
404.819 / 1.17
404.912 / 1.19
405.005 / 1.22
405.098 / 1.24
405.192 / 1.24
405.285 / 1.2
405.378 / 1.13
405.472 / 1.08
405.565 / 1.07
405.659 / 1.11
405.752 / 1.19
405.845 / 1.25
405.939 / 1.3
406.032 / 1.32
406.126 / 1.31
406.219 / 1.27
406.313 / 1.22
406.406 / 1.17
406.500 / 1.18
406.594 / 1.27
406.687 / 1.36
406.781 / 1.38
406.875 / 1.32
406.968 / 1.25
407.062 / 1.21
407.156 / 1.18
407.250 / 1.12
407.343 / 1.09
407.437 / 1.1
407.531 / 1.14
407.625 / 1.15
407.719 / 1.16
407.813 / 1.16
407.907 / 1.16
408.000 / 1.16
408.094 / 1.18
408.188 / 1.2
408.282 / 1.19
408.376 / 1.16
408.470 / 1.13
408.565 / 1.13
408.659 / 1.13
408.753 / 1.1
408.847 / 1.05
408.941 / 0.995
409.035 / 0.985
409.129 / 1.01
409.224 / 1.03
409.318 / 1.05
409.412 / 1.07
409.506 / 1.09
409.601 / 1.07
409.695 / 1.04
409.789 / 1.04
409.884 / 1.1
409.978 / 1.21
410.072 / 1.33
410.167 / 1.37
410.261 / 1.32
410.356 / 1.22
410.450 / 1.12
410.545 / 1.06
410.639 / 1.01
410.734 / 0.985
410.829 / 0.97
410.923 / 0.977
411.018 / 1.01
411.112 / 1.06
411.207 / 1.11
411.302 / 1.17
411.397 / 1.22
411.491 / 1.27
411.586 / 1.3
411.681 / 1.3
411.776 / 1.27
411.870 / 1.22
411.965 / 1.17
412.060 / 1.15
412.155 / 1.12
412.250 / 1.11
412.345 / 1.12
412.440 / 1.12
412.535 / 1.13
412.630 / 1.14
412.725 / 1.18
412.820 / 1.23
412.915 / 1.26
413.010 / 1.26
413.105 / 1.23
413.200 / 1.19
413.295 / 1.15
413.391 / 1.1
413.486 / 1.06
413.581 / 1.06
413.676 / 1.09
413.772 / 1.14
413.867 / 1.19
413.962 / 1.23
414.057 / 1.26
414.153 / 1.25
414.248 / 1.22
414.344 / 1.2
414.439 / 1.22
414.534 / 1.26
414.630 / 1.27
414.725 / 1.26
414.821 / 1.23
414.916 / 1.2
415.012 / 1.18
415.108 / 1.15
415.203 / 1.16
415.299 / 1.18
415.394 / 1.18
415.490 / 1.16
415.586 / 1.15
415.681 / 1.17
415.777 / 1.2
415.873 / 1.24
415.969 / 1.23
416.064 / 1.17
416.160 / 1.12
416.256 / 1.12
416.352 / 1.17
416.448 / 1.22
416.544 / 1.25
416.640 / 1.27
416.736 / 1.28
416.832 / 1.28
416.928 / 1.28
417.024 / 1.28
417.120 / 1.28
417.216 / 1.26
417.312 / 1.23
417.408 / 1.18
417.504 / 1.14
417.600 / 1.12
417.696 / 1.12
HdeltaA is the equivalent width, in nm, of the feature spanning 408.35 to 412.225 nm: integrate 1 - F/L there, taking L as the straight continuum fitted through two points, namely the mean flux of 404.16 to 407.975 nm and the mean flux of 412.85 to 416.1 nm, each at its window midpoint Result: 0.233 nm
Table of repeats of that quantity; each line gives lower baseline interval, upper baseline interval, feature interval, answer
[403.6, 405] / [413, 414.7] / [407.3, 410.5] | 0.199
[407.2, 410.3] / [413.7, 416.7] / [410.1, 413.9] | 0.031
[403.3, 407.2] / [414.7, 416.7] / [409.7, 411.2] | 0.114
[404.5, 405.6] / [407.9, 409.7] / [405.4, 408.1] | -0.150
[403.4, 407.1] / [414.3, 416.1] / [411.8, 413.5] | 0.058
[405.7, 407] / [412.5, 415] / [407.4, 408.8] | 0.114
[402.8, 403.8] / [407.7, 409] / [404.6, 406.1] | 0.036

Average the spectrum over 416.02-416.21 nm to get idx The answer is 1.14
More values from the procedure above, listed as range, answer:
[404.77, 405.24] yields 1.21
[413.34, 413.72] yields 1.08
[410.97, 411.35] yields 1.09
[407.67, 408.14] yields 1.17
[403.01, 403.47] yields 1.24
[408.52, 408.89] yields 1.1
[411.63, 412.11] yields 1.22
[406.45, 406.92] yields 1.3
